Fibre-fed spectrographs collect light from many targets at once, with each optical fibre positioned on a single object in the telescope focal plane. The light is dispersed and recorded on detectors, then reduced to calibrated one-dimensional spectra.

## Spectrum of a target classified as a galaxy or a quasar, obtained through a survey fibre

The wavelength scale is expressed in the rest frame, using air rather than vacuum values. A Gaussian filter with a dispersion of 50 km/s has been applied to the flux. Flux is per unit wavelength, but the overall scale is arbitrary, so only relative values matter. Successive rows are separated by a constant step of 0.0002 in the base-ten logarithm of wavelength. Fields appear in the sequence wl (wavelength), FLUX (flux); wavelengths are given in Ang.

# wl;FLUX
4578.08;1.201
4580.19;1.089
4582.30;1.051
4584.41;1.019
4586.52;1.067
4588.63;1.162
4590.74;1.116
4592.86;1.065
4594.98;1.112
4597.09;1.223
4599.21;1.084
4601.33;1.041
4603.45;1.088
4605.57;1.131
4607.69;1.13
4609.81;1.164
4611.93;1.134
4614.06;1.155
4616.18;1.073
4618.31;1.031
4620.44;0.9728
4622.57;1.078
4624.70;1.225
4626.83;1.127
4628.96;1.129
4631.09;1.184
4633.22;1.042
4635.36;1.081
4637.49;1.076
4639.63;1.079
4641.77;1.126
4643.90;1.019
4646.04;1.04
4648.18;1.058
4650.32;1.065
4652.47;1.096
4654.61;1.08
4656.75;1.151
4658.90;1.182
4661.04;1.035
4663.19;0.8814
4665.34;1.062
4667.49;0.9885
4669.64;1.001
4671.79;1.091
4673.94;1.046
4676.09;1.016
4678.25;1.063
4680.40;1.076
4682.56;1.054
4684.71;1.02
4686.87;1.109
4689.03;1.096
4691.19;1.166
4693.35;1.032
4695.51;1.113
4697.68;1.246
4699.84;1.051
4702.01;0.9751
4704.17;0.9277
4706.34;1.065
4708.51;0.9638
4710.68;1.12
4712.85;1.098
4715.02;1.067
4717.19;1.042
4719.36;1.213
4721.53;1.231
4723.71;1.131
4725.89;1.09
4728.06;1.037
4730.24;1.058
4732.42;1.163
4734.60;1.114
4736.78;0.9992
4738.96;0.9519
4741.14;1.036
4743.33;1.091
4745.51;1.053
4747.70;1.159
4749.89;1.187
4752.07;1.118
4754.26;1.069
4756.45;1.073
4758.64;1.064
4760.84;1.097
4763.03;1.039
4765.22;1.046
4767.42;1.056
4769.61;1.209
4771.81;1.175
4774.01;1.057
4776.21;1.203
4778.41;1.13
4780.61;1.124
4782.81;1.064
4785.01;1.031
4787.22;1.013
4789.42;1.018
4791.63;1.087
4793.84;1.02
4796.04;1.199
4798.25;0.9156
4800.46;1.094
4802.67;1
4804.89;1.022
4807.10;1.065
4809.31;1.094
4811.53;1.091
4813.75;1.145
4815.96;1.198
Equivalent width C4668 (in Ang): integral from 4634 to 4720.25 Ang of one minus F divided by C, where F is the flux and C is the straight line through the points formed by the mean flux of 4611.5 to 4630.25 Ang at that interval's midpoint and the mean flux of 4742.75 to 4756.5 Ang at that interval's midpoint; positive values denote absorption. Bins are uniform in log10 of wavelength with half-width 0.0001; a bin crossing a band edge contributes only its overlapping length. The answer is 3.1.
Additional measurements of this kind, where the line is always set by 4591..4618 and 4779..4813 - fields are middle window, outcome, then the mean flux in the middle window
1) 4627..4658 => 0.4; 1.09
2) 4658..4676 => 1.0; 1.03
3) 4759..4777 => -0.7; 1.11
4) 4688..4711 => 0.4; 1.07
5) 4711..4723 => -0.5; 1.13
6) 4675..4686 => 0.5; 1.05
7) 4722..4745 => 0.1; 1.07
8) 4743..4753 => -0.5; 1.12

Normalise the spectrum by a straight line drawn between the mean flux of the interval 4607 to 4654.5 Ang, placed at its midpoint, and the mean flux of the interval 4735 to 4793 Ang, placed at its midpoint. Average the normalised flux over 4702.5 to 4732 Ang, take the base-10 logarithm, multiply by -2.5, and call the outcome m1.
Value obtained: 0.007 mag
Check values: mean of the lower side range 1.09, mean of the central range 1.08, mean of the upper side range 1.08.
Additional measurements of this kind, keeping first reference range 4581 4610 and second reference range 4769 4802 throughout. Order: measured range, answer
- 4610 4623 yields 0.021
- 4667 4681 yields 0.055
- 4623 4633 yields -0.050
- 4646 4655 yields 0.028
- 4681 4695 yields 0.013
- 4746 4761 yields -0.018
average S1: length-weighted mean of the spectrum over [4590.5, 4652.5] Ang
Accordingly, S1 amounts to 1.1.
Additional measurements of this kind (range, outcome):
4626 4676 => 1.07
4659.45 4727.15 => 1.07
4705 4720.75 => 1.08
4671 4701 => 1.08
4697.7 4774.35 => 1.08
